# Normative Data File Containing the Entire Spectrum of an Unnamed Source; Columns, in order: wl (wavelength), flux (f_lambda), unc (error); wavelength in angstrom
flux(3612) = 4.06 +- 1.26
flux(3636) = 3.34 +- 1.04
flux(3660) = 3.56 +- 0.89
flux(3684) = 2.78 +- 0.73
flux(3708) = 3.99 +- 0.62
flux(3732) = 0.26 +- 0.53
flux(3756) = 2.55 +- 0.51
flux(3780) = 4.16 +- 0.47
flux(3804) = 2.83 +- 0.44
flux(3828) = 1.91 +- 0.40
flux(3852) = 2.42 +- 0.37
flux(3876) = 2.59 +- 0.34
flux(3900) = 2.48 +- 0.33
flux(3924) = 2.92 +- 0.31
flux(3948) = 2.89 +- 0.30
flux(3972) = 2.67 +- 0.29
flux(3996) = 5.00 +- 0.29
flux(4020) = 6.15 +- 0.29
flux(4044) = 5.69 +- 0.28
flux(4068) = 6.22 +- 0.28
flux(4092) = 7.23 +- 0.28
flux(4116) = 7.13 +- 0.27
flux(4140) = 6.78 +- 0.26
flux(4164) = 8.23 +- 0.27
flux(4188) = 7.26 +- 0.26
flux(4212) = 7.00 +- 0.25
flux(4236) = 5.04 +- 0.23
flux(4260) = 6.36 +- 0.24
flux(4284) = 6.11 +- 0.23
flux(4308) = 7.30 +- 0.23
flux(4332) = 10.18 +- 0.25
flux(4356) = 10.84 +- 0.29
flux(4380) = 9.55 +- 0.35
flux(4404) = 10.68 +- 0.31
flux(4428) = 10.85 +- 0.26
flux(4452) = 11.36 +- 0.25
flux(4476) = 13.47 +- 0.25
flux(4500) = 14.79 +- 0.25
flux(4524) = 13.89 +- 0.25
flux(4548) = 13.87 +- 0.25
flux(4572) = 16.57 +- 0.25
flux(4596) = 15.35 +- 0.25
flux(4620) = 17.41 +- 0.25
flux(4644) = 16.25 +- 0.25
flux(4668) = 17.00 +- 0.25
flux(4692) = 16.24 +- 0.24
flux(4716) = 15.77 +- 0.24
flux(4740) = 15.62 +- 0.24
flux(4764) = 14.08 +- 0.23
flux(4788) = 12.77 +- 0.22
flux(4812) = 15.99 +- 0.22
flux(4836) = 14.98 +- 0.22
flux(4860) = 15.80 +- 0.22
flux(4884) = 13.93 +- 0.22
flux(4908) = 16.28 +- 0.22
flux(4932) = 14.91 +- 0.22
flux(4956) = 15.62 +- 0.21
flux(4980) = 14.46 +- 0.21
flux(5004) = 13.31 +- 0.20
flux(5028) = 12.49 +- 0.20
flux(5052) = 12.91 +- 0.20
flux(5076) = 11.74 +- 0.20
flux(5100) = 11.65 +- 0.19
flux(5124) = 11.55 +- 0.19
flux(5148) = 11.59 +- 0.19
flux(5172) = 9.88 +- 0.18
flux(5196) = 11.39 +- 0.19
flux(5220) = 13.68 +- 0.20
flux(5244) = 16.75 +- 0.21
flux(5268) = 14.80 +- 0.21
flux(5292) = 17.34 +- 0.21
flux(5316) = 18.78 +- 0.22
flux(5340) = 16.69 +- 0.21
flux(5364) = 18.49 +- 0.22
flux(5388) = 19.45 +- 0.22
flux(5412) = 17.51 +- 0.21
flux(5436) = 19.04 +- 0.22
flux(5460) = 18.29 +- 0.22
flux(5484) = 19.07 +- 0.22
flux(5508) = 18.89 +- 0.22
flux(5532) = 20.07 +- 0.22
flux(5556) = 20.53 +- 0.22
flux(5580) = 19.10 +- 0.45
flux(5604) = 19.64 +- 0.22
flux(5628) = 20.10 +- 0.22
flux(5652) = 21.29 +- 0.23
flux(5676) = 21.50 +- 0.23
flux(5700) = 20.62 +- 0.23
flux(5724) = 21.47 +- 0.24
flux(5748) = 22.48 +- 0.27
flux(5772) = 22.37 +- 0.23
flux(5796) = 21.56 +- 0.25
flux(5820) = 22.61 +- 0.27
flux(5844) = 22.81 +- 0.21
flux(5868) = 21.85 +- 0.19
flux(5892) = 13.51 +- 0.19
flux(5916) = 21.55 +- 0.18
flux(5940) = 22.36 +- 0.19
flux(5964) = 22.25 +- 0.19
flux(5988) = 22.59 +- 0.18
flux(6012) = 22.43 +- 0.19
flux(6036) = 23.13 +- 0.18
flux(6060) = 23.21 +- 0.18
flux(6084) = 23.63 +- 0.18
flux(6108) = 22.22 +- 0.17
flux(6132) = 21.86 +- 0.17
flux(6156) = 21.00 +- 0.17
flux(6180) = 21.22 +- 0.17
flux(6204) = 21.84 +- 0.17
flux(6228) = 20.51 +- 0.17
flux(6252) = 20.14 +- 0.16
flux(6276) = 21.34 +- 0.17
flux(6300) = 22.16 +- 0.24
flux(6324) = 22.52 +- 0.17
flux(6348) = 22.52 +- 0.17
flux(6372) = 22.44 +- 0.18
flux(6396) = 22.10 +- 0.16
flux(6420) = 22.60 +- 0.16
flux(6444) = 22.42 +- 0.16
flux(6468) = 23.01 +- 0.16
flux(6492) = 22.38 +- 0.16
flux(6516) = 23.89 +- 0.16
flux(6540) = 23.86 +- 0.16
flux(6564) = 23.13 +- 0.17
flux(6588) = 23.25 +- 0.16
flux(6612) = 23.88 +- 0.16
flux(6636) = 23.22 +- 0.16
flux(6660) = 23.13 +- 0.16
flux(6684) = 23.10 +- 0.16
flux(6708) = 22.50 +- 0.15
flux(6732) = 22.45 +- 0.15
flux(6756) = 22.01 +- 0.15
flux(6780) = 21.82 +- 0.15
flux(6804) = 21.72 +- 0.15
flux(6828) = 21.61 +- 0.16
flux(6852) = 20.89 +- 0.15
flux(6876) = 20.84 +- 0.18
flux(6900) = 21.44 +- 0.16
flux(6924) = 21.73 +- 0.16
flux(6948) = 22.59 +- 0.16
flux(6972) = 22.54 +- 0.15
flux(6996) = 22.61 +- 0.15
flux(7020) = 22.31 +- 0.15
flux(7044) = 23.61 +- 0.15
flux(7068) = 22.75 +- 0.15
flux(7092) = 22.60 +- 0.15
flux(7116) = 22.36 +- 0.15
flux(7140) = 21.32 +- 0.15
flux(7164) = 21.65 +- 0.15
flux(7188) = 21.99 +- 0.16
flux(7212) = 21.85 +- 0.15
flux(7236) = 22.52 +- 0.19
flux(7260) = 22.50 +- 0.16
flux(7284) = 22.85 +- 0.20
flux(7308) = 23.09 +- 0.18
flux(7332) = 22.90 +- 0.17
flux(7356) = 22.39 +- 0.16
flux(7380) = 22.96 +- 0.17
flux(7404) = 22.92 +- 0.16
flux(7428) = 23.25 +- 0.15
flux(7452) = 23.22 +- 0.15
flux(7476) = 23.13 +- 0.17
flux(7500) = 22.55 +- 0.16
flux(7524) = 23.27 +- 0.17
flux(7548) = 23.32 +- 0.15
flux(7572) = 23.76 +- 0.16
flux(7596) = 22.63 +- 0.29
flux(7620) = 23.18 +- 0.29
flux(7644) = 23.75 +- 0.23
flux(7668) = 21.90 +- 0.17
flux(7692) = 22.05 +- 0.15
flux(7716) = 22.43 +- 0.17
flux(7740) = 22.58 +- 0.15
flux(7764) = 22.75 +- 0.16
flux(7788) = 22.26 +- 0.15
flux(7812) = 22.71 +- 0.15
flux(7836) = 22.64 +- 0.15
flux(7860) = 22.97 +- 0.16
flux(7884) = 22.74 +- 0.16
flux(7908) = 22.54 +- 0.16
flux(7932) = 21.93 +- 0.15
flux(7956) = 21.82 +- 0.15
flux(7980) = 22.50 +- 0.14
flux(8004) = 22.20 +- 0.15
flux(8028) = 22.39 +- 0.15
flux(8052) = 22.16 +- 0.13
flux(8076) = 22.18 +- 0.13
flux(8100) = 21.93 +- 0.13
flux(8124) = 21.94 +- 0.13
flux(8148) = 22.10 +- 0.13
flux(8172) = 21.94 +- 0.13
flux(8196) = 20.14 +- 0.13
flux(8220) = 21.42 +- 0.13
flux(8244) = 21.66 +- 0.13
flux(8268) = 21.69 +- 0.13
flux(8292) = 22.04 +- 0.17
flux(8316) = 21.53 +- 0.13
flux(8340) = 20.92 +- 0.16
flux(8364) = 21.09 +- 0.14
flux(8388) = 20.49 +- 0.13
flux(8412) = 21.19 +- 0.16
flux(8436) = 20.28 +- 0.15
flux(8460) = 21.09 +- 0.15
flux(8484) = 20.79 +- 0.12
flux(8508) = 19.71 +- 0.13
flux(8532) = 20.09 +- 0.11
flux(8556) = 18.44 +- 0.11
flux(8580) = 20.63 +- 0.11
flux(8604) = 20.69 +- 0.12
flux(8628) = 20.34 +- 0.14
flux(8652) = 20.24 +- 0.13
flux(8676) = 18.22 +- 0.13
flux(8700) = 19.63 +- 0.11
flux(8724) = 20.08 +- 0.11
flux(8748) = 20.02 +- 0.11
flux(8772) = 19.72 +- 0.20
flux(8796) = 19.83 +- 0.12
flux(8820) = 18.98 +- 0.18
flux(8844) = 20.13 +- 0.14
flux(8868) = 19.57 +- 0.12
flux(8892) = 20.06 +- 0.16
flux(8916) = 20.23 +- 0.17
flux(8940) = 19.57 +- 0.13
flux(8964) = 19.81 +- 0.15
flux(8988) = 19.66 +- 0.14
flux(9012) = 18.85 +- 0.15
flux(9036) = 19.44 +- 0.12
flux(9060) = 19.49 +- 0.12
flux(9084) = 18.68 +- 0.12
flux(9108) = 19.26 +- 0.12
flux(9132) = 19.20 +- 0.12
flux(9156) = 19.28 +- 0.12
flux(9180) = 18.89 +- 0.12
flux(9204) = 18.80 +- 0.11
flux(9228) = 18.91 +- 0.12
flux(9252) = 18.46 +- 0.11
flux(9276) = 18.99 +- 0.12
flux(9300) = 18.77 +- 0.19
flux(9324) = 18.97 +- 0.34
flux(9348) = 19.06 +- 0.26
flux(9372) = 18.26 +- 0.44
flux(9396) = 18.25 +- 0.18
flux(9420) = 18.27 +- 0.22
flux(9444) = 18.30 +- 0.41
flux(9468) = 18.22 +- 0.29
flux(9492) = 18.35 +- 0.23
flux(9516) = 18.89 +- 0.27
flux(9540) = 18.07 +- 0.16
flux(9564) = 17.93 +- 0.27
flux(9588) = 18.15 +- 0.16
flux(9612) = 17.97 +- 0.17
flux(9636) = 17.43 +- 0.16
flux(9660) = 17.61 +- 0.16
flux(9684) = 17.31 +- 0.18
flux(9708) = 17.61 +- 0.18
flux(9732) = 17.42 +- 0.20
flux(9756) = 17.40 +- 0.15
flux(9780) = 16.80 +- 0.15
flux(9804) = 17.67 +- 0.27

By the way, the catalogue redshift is 0.00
